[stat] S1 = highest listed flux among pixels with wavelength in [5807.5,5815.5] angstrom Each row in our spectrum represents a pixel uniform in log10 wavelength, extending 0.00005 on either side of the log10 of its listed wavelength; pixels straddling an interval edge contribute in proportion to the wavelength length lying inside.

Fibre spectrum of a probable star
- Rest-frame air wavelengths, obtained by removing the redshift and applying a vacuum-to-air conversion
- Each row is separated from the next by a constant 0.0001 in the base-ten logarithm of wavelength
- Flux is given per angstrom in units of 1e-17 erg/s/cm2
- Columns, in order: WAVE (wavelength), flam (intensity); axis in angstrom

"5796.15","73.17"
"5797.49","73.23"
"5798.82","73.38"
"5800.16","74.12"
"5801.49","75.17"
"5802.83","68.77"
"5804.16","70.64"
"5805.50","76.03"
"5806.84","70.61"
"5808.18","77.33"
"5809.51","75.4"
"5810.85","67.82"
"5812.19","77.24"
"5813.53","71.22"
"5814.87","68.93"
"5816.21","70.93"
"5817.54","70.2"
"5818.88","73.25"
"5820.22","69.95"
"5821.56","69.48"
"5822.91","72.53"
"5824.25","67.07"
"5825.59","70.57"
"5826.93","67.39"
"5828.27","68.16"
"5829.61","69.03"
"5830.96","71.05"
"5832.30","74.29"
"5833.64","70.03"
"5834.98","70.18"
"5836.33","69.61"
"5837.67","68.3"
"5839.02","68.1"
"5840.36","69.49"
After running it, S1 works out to 77.33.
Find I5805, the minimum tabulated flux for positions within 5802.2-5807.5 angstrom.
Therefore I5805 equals 68.77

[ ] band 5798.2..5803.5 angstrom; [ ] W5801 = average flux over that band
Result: 72.9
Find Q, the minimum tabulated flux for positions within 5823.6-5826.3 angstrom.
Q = 67.07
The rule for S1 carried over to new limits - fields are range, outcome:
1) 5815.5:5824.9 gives 73.25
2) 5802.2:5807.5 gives 76.03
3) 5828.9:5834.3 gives 74.29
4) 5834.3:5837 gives 70.18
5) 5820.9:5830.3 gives 72.53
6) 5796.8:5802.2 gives 75.17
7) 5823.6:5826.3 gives 70.57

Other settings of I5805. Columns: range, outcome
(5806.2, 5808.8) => 70.61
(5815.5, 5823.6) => 69.48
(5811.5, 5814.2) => 71.22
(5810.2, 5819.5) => 67.82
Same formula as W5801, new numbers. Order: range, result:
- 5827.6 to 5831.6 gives 69.3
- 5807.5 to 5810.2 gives 76.4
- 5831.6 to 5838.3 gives 70.6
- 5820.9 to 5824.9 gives 69.6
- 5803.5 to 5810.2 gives 73.9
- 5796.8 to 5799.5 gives 73.2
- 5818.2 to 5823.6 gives 71.2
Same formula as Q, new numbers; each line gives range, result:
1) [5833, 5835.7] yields 70.03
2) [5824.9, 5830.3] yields 67.39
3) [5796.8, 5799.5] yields 73.23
